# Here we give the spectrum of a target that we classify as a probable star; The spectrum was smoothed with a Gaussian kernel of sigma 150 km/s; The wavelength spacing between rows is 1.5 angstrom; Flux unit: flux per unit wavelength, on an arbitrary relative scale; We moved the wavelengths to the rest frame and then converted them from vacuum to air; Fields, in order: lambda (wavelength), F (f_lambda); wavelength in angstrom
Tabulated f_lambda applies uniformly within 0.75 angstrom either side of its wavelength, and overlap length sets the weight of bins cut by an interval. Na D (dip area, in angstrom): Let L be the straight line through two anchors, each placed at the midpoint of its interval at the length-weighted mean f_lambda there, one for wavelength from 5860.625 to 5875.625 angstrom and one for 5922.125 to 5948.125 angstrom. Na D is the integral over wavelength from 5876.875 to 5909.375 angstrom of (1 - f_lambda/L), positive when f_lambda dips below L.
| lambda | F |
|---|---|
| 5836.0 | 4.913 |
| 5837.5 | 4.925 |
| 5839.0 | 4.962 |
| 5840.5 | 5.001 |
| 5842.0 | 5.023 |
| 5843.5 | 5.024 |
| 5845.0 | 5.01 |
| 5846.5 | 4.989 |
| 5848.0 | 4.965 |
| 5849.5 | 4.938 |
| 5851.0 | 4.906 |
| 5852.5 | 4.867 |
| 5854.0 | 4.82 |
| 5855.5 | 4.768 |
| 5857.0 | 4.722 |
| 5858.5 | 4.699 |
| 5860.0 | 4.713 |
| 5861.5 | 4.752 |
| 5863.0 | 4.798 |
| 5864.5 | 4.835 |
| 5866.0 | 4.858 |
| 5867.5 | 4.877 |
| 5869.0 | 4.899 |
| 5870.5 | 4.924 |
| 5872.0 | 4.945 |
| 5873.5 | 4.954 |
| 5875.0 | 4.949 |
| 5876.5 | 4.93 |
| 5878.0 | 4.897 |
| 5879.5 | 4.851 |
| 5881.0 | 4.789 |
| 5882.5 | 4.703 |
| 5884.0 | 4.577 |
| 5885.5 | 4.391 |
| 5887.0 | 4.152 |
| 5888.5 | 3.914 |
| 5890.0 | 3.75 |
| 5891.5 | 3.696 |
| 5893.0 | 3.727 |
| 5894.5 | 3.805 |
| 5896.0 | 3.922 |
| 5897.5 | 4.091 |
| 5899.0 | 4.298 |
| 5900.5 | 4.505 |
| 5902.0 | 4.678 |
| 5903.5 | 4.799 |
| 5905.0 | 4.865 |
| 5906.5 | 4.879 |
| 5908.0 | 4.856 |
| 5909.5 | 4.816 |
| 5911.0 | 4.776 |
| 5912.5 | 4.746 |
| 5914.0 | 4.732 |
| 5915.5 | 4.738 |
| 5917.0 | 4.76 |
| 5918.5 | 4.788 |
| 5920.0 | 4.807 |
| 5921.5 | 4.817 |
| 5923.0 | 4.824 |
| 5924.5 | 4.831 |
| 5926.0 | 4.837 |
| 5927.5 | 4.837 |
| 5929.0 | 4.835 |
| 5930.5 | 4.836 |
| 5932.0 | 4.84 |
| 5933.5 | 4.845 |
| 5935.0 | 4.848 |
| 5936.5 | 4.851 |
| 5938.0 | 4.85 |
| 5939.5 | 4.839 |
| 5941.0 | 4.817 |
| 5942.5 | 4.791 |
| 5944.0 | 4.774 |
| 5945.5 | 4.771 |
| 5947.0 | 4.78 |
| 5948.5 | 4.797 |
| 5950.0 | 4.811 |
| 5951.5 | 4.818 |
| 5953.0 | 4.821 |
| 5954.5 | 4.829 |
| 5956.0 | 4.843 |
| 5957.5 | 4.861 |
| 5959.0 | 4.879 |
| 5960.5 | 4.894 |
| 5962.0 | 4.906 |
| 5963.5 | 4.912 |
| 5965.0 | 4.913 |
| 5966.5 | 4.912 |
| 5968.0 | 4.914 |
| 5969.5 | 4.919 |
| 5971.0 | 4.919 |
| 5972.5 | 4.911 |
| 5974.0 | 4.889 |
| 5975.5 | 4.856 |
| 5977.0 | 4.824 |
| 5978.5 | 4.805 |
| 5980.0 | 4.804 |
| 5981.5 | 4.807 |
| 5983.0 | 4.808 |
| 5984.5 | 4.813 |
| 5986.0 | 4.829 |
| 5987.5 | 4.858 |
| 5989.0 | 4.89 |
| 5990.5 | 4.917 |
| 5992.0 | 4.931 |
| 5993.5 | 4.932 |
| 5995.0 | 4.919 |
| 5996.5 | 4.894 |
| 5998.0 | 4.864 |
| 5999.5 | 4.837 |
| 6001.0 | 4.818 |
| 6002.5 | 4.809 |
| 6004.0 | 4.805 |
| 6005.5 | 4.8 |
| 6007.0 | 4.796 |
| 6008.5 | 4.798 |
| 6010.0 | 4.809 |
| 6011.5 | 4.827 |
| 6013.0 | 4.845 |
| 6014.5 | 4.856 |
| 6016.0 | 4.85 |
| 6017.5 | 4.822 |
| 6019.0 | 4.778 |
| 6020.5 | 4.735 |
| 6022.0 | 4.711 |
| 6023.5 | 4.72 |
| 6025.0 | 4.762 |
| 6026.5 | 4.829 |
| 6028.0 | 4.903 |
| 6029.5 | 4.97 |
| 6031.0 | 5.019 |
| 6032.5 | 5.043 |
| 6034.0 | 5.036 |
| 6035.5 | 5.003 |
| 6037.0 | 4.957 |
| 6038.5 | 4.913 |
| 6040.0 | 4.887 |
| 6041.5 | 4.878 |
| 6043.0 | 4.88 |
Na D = 3.0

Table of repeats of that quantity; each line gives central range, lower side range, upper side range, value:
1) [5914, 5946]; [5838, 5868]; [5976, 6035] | 0.3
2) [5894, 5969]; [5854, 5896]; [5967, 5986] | -0.4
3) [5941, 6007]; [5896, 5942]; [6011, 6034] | -0.7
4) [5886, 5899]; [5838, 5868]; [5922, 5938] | 2.5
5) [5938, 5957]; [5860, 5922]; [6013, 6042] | -0.4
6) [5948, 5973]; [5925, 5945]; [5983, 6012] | -0.2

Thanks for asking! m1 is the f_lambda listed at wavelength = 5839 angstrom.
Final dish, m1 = 4.962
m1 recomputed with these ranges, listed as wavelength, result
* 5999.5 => 4.837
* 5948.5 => 4.797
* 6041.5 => 4.878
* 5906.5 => 4.879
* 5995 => 4.919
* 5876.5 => 4.93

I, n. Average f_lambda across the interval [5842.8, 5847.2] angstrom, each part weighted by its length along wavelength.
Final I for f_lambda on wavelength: 5.01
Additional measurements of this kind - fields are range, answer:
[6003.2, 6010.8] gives 4.8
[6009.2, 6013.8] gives 4.83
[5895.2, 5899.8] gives 4.1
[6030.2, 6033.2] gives 5.03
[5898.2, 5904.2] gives 4.56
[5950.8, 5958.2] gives 4.83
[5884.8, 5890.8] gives 4.05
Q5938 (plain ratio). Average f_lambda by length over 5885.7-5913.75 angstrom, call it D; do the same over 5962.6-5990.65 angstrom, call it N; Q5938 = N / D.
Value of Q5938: 1.12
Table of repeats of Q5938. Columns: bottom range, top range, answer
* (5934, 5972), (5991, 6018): 1.00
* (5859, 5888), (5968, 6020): 1.02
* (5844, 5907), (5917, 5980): 1.05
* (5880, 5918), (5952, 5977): 1.10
